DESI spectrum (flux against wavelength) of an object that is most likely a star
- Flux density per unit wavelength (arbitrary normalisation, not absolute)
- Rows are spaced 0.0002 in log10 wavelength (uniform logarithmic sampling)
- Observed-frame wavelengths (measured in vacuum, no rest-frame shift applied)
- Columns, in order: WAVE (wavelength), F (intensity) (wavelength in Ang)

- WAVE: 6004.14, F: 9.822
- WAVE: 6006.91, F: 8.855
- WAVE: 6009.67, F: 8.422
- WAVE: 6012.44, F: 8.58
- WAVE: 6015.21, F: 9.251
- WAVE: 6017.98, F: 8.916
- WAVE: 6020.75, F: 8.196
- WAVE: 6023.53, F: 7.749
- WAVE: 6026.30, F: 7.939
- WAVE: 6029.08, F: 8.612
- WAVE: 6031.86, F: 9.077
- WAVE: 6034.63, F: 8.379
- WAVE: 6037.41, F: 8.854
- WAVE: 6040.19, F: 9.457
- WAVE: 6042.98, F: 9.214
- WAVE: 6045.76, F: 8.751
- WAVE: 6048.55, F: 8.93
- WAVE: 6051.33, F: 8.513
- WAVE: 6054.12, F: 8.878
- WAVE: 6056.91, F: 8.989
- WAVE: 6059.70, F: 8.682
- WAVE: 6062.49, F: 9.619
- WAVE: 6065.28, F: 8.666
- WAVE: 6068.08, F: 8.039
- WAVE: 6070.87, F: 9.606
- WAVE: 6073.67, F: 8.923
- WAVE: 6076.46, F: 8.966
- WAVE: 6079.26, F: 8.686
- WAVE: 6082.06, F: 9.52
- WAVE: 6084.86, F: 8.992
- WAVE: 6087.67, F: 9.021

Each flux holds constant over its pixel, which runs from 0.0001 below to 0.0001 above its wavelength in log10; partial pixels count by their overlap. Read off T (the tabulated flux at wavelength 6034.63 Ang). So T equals 8.379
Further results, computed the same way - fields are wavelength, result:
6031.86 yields 9.077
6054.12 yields 8.878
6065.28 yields 8.666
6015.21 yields 9.251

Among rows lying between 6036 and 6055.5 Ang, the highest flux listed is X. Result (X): 9.457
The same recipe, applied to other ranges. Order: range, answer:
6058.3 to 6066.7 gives 9.619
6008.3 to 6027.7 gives 9.251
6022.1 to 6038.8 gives 9.077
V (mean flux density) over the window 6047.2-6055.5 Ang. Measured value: 8.78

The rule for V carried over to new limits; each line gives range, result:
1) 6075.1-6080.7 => 8.83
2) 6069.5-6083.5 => 9.14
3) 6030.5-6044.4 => 9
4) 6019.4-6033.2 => 8.31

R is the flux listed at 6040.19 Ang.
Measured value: 9.457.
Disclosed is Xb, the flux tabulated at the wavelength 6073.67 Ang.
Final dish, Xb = 8.923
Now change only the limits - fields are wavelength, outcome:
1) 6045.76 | 8.751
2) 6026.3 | 7.939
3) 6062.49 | 9.619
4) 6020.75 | 8.196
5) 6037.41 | 8.854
